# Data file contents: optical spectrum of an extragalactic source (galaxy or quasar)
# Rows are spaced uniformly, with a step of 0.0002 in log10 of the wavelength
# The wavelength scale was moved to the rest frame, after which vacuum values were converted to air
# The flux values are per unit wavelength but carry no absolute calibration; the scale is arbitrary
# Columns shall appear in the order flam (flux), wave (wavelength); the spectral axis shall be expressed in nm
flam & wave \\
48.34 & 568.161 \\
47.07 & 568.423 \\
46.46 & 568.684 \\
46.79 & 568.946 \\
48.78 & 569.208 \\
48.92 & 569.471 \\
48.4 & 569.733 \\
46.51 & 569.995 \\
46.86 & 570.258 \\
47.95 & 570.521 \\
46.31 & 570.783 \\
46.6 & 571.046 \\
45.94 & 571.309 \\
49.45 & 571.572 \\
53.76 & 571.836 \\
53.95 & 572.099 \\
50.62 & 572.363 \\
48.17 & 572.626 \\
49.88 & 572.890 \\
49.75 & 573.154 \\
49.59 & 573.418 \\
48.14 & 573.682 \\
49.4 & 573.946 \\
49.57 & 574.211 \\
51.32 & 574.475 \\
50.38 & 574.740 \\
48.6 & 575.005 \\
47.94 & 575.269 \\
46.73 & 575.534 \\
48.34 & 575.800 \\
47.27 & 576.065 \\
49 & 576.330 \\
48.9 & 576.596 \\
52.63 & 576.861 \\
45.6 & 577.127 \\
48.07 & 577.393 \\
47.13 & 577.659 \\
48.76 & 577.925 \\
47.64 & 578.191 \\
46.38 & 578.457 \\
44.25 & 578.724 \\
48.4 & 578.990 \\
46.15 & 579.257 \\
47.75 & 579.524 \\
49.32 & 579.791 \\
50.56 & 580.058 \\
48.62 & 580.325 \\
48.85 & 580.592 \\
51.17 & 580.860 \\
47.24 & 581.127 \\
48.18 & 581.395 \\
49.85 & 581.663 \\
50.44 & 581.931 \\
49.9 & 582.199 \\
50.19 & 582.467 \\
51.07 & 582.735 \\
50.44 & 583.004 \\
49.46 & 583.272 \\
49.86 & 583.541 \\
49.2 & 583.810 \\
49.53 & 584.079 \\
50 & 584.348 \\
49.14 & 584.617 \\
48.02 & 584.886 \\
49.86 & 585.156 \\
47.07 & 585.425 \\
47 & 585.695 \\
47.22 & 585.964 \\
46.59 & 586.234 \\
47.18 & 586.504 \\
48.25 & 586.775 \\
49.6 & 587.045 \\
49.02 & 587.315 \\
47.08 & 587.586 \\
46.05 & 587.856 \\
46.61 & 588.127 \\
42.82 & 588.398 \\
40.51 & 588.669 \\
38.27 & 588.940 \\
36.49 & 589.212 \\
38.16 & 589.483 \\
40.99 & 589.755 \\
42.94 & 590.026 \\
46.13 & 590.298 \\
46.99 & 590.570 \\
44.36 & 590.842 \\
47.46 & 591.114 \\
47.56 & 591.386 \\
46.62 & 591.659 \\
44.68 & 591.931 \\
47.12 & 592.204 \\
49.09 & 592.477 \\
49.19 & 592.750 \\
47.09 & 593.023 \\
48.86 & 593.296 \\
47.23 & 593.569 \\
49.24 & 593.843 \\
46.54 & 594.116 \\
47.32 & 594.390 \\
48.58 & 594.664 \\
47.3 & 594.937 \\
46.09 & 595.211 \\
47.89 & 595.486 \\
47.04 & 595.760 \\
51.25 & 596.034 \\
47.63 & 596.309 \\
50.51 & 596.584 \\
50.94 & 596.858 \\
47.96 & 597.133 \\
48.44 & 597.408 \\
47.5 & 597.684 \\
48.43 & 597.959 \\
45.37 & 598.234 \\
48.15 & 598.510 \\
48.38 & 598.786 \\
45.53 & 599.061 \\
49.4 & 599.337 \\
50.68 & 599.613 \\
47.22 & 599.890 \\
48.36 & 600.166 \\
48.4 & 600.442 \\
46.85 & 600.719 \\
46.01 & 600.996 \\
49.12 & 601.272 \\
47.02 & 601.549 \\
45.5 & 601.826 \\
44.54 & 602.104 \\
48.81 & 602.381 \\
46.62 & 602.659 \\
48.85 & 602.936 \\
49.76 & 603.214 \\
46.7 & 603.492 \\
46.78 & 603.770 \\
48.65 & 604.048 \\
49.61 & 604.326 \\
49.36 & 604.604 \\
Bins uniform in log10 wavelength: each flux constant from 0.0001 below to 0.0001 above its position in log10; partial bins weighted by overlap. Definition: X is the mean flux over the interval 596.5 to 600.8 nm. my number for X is 48.3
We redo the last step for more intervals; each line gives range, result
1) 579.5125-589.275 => 47.9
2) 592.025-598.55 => 48.1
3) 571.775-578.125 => 49.2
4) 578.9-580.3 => 48.4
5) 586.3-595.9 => 45.9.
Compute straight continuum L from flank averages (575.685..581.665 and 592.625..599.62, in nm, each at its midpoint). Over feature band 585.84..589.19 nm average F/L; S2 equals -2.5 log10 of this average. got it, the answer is 0.064 mag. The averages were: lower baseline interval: 48.2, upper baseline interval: 48.1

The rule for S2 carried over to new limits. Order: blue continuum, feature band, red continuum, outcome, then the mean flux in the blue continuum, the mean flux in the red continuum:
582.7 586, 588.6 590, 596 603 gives 0.24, 49.1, 47.9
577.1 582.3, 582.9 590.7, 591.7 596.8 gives 0.04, 48.3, 48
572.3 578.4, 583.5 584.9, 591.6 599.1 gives -0.02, 48.8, 47.9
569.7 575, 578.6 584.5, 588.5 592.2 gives -0.07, 49.1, 43.3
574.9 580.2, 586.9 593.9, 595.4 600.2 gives 0.07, 48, 48.4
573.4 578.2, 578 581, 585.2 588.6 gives 0.00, 48.7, 47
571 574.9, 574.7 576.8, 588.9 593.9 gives 0.01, 49.8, 45.3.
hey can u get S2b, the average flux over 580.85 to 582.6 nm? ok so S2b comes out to 49.5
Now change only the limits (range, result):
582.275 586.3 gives 49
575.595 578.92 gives 47.8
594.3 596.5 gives 48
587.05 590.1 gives 42.9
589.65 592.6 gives 45.9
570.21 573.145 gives 49.1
